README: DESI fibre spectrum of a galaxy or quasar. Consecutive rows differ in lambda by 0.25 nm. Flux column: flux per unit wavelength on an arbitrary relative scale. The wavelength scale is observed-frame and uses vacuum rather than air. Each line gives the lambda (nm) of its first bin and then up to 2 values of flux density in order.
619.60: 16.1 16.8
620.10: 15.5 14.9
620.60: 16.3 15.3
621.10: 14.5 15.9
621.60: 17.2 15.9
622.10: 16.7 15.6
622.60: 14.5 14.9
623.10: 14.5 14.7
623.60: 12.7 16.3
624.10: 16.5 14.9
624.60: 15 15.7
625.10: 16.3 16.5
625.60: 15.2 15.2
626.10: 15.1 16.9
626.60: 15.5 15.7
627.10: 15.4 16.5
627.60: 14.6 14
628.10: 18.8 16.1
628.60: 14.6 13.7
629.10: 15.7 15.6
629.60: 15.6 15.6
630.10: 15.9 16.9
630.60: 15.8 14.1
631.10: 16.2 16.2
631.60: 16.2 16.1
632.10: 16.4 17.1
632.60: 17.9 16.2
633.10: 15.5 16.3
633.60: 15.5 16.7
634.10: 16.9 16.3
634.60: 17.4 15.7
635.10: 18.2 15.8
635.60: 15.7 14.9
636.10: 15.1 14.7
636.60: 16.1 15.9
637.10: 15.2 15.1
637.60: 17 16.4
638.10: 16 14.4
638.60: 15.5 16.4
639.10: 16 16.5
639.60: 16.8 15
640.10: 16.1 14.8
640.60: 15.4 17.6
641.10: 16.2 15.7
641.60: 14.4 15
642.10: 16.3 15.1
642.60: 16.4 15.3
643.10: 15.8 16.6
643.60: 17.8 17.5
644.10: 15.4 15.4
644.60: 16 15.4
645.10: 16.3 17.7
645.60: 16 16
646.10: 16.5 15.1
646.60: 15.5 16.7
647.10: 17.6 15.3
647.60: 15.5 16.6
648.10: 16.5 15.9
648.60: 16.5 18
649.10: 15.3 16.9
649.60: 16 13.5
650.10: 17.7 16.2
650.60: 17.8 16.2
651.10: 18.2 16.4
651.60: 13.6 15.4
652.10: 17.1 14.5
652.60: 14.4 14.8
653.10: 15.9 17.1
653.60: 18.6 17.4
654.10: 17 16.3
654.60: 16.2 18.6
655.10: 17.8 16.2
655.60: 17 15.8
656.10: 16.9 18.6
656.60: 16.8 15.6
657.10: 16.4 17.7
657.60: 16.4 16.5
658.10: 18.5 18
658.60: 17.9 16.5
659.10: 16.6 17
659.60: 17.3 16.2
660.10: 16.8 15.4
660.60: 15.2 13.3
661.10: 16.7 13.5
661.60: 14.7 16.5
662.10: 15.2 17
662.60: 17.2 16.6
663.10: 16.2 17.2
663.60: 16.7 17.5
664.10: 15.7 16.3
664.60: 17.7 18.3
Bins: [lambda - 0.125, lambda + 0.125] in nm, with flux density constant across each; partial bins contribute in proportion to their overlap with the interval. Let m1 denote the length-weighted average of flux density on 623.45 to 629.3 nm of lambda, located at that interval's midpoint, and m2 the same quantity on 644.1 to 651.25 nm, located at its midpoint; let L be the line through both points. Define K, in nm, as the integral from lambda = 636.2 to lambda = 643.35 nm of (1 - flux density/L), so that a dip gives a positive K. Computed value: 0.10 nm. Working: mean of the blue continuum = 15.5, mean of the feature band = 15.8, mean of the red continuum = 16.3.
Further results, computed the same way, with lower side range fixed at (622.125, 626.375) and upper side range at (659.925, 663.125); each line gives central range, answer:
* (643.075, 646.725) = -0.16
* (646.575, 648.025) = -0.07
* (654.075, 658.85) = -0.43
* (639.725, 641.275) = -0.04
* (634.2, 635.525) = -0.10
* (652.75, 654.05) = -0.10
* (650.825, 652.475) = -0.03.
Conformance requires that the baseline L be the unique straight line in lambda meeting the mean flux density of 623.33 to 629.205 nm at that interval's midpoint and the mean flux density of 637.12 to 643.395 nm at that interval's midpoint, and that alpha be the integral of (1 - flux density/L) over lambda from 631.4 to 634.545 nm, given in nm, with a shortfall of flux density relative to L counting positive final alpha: -0.16 nm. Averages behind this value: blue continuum 15.5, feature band 16.4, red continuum 15.8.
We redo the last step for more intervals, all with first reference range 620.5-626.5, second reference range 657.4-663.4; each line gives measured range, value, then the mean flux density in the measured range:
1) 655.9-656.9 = -0.04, 17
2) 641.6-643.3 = 0.04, 15.6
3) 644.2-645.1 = 0.02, 15.7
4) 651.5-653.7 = 0.06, 15.7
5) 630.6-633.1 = -0.08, 16.2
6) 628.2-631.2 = 0.03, 15.5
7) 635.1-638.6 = 0.04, 15.7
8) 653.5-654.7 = -0.06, 17.1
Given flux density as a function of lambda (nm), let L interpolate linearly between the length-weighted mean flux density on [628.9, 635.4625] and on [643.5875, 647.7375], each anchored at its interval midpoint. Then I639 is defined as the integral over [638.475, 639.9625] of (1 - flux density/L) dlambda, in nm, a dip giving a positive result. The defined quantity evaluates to 0.013 nm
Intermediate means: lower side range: 16.2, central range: 16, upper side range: 16.2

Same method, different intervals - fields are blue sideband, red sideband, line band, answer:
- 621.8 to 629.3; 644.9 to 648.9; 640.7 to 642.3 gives 0.03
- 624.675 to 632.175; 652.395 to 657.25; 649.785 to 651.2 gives -0.02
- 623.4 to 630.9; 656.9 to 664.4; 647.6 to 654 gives -0.03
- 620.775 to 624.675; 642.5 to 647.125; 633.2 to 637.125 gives -0.05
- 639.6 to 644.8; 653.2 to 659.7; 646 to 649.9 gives 0.06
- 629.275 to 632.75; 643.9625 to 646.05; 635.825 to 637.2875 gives 0.07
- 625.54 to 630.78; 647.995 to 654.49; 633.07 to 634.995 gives -0.07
